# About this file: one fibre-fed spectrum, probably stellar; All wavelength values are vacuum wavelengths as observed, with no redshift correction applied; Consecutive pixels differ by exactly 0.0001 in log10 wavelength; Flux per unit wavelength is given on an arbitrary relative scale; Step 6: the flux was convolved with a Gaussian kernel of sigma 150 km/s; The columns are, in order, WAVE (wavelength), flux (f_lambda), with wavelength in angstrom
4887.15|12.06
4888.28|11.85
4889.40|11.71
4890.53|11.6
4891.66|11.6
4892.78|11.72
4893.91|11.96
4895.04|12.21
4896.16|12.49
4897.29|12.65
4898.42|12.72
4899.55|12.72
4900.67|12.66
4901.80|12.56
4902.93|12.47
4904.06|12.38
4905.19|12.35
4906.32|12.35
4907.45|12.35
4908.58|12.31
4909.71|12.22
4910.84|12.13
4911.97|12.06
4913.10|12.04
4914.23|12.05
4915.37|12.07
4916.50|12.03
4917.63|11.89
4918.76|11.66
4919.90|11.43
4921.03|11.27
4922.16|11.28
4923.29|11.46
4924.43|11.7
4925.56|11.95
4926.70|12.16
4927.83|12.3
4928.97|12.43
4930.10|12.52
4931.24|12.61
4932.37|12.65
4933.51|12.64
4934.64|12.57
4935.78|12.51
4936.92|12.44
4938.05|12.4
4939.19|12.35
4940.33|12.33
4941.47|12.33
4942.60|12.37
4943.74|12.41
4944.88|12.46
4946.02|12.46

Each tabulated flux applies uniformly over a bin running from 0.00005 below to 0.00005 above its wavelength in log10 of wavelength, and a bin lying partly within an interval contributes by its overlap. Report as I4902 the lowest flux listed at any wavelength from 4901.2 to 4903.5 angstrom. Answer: 12.47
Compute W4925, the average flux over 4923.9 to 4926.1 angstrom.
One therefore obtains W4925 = 11.8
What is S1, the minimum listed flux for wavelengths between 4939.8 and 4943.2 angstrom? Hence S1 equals 12.33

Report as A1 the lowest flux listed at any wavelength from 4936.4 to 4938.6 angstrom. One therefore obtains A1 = 12.4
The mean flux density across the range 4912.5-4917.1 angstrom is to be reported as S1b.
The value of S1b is 12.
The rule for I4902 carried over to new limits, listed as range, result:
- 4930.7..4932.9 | 12.61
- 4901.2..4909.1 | 12.31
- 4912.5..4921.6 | 11.27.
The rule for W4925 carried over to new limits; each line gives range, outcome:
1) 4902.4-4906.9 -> 12.4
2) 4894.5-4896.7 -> 12.4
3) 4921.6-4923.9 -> 11.4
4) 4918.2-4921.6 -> 11.4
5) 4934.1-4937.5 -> 12.5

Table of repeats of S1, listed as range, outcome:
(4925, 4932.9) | 11.95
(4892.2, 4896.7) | 11.72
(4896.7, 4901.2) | 12.65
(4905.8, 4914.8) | 12.04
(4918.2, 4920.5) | 11.43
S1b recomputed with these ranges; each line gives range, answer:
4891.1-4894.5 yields 11.8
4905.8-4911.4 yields 12.3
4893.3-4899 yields 12.4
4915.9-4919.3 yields 11.9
